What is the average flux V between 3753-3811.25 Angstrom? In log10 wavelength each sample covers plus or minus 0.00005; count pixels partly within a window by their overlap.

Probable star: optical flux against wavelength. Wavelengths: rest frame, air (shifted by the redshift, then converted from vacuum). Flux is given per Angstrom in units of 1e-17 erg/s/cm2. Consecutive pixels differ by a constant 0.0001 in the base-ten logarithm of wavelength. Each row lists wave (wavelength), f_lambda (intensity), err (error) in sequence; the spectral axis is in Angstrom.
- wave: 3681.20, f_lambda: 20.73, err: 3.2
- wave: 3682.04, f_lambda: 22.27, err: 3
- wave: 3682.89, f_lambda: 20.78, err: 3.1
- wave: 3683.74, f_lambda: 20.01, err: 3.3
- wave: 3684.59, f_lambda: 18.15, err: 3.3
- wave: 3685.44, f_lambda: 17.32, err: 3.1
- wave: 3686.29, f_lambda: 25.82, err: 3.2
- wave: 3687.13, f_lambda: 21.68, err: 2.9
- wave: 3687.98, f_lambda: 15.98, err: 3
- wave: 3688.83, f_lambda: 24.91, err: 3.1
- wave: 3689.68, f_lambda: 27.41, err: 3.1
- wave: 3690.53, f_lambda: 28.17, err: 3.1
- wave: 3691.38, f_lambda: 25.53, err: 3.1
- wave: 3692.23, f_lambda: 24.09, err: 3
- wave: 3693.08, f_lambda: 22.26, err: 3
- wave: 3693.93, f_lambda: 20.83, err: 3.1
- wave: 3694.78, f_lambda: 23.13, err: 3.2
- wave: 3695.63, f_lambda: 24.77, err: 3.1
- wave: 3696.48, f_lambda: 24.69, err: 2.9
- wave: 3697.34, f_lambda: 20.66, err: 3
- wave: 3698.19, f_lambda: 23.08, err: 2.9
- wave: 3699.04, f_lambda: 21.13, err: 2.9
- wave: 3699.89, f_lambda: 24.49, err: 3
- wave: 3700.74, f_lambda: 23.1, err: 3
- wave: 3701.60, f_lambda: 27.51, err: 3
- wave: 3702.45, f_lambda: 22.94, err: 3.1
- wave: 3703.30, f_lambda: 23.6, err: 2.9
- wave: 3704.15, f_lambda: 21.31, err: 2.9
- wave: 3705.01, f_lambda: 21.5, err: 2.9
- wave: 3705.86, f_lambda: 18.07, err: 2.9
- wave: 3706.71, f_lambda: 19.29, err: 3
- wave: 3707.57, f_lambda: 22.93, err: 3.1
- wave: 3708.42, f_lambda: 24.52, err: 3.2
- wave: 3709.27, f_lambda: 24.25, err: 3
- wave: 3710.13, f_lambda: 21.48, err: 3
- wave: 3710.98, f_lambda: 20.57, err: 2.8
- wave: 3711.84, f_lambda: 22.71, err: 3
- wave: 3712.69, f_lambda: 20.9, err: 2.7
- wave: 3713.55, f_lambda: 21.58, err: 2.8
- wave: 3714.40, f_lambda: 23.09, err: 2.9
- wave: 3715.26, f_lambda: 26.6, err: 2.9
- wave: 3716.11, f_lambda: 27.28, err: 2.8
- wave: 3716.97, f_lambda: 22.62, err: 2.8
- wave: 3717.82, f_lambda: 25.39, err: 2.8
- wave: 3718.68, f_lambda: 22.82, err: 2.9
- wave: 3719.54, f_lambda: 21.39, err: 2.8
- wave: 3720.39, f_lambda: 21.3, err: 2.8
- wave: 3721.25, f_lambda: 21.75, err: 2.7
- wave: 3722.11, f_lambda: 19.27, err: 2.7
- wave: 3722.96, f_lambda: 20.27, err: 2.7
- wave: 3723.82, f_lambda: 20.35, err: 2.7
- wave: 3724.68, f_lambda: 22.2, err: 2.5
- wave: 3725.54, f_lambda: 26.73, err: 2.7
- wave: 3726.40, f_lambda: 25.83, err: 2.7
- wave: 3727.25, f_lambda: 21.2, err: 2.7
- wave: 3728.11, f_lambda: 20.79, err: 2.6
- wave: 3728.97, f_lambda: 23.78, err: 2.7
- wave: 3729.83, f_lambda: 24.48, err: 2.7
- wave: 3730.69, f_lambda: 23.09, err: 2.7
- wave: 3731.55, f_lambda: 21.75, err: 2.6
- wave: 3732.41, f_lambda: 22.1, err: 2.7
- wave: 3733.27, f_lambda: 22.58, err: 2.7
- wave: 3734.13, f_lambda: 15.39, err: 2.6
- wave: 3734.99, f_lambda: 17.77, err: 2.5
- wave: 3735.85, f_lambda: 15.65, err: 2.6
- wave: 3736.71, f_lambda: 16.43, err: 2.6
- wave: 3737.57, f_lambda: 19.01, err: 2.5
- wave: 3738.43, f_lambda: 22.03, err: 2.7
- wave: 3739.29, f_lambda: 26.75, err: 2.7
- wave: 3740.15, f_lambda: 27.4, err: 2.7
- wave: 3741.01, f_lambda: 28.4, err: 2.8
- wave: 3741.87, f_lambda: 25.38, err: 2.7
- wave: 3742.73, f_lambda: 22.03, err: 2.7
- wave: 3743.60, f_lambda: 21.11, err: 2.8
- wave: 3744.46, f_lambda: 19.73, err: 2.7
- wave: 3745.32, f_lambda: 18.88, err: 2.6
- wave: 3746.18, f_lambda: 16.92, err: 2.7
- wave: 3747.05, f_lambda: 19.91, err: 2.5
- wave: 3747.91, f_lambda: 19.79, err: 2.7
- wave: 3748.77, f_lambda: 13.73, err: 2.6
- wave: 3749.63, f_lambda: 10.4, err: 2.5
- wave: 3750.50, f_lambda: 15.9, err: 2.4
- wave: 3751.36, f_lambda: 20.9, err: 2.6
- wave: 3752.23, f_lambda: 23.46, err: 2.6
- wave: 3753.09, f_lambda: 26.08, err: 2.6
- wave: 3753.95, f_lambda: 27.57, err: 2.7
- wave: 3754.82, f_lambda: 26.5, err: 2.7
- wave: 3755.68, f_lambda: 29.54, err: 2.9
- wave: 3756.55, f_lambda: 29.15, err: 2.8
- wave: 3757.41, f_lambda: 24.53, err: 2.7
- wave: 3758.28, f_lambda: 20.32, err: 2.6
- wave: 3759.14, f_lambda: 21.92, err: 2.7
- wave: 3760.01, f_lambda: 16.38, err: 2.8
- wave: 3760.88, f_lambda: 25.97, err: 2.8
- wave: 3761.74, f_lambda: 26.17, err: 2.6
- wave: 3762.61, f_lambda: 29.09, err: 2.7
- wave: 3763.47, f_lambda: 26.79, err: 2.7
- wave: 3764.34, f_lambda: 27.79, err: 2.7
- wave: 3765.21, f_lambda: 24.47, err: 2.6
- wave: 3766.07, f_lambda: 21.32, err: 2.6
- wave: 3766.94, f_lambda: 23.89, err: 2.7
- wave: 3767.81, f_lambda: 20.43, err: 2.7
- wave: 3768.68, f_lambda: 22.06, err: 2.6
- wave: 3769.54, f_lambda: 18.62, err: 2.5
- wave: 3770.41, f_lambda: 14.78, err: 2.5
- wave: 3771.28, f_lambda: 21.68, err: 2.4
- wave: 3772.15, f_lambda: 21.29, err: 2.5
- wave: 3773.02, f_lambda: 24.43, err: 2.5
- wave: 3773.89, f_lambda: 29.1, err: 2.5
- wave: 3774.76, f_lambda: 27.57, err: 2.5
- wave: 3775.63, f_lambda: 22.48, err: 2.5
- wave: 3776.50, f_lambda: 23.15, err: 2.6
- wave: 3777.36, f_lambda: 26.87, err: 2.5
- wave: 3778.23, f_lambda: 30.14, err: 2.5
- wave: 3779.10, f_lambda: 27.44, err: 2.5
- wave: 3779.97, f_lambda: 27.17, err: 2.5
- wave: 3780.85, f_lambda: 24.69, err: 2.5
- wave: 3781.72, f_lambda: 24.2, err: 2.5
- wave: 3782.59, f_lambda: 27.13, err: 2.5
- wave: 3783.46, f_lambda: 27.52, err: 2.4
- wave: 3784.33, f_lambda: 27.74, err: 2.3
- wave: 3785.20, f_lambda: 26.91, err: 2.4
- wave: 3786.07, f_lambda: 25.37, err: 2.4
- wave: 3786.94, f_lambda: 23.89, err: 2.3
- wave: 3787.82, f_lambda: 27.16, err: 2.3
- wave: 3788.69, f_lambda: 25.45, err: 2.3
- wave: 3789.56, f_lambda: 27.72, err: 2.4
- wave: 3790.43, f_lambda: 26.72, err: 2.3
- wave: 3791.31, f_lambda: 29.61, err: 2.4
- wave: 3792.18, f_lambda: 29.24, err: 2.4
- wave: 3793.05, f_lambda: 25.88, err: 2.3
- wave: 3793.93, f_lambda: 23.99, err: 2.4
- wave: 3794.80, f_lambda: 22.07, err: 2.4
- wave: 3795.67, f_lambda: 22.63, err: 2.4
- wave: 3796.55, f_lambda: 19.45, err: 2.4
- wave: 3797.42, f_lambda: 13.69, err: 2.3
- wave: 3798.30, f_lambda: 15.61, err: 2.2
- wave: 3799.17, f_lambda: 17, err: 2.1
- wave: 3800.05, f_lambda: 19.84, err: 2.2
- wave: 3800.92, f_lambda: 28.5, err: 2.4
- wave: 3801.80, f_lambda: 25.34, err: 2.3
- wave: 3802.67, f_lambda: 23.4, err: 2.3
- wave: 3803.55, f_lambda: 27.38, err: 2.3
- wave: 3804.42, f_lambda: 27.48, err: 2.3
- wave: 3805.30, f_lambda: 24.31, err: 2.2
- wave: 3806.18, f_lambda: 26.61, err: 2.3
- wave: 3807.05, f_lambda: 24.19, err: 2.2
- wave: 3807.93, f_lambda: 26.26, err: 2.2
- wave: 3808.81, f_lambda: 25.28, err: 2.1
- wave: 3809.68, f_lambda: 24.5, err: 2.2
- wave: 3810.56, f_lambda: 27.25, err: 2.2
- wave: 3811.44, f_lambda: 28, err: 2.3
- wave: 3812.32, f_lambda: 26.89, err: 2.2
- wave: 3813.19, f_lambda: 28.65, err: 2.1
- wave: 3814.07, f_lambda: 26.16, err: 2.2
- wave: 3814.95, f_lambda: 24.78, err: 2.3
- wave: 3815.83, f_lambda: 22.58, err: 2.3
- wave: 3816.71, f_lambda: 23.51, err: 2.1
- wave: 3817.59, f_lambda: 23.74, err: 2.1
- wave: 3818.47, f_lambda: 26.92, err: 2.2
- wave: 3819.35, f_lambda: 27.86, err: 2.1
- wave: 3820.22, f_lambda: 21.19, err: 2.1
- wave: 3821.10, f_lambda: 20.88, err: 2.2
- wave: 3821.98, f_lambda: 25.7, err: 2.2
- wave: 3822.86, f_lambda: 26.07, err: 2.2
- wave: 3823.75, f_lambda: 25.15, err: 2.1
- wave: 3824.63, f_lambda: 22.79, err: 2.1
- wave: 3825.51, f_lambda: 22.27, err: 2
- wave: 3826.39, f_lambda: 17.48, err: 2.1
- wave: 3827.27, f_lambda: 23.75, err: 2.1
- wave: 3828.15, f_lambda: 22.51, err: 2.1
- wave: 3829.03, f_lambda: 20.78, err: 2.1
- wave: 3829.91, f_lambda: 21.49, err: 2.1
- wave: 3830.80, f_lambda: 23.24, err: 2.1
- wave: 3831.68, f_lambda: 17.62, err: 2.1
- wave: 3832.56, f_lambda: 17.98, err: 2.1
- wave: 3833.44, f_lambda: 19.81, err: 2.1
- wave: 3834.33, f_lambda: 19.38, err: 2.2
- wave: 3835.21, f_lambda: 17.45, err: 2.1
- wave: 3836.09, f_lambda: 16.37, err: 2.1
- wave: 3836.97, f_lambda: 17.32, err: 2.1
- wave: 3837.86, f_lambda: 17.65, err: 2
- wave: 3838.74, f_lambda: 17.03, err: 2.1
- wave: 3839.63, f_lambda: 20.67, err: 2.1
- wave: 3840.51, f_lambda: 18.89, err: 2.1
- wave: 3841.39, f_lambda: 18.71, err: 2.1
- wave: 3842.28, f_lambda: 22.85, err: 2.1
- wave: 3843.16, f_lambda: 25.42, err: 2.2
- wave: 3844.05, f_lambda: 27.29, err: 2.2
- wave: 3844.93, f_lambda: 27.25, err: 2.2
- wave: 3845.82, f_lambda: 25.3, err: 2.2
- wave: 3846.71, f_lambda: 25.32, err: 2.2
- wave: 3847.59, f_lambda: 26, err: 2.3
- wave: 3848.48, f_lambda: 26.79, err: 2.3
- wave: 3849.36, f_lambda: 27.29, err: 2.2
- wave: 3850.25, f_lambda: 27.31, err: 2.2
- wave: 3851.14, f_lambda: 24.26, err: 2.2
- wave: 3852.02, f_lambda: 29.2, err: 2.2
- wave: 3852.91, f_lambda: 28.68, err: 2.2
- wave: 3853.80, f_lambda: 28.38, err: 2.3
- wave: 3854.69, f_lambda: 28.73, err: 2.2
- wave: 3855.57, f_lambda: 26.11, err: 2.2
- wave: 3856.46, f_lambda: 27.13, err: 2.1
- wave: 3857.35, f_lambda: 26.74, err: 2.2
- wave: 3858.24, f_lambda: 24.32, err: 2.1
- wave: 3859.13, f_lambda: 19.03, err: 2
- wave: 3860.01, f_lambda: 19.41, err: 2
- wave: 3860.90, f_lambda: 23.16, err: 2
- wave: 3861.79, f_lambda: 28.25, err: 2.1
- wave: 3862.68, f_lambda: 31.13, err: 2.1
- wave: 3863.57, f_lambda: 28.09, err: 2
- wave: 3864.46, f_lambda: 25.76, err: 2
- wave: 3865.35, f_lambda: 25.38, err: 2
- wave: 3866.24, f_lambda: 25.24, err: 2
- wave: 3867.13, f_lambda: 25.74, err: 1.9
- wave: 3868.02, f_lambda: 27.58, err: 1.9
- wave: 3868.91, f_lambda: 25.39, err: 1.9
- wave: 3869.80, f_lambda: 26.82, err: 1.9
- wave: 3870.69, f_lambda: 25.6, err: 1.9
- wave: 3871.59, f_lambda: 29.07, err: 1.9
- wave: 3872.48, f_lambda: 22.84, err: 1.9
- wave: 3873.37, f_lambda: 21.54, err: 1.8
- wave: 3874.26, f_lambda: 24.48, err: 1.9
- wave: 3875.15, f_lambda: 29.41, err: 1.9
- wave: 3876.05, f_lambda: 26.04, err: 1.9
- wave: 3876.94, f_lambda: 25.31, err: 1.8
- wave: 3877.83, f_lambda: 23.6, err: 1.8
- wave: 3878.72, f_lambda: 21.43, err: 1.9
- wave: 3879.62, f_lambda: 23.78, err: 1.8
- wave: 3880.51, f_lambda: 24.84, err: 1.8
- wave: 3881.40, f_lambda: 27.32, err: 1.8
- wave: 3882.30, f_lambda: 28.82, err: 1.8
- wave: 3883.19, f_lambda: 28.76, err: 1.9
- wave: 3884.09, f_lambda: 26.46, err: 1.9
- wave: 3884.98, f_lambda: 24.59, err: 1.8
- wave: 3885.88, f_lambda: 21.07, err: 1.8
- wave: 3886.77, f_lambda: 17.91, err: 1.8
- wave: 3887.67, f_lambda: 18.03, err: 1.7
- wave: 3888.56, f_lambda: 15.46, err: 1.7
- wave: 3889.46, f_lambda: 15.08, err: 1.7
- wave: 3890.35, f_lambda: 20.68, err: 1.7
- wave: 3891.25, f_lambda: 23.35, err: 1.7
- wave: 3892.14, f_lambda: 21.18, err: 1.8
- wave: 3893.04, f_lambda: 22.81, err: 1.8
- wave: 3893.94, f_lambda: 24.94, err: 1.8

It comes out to 24.6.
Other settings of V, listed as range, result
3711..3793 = 23.3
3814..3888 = 24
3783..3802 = 24.1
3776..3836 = 24.1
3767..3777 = 22.4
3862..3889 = 24.9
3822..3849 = 21.8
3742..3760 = 21.4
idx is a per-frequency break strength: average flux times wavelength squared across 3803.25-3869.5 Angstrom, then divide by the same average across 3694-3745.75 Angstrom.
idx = 1.15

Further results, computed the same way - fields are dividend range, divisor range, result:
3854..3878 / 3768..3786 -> 1.09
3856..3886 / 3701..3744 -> 1.23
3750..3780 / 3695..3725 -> 1.10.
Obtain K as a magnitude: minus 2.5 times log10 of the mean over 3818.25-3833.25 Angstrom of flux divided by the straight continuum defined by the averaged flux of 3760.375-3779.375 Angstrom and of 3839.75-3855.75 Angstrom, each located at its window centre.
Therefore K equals 0.13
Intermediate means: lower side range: 24.3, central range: 22.5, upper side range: 25.7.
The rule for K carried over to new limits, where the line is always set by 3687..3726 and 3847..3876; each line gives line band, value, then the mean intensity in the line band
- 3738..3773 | 0.06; 22.5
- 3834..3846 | 0.23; 20.8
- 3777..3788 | -0.09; 26.6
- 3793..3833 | 0.07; 23.4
